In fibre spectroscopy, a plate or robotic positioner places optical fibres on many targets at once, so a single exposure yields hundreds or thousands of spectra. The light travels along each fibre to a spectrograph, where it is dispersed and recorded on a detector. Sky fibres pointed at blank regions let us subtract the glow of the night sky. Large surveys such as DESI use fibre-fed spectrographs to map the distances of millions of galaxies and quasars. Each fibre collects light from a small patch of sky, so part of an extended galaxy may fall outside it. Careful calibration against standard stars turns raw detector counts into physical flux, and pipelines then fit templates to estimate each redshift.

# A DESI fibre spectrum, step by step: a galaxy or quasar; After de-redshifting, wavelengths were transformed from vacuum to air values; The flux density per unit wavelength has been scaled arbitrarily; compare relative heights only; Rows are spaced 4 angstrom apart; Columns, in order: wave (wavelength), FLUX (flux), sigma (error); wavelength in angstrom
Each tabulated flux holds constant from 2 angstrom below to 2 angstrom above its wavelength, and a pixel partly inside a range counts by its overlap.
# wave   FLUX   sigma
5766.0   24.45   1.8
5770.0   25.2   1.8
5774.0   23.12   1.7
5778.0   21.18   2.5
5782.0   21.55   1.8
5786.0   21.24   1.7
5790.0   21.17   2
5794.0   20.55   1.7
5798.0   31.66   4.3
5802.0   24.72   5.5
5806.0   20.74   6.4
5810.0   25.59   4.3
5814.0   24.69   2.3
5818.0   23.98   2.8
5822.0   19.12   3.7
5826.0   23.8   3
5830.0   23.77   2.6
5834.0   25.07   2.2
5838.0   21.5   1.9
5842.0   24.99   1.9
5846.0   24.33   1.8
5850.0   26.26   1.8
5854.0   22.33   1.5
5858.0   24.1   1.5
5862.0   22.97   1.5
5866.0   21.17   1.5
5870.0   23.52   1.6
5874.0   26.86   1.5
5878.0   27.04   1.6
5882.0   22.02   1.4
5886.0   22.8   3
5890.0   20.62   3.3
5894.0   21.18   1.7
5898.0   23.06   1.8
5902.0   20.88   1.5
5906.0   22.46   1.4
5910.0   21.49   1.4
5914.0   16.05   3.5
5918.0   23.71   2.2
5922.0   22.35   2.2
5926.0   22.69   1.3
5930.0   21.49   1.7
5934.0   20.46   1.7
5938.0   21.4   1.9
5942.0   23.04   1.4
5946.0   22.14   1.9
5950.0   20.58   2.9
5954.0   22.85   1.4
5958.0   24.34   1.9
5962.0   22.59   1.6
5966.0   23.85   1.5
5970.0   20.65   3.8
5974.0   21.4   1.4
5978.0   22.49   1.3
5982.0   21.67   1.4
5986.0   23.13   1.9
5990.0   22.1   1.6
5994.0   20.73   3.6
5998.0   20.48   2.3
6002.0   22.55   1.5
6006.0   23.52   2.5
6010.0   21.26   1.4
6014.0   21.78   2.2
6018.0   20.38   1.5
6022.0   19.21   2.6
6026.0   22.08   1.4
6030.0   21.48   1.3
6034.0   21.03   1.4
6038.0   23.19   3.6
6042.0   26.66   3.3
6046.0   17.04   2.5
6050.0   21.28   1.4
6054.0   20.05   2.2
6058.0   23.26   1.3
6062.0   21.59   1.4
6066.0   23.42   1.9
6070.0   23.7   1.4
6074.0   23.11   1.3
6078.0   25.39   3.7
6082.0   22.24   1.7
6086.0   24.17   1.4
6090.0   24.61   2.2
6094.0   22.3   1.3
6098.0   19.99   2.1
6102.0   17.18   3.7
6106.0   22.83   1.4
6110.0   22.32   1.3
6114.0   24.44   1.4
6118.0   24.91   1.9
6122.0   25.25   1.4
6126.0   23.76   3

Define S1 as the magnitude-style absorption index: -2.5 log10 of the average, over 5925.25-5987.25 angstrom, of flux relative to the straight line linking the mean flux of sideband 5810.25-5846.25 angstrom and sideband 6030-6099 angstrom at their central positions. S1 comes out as 0.04 mag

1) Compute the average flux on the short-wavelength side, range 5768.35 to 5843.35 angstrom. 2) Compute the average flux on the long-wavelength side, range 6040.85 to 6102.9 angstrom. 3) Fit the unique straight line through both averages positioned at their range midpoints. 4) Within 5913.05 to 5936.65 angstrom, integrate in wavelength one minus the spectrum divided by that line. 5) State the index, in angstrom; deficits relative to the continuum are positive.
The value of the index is 1.55 angstrom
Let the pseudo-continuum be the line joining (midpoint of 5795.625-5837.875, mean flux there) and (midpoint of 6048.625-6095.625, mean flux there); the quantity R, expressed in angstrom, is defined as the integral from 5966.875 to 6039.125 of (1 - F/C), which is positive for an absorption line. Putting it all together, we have 5.11 angstrom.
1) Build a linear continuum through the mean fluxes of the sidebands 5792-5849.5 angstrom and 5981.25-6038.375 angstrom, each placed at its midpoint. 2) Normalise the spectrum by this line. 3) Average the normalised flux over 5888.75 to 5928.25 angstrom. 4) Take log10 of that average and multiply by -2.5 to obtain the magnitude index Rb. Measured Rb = 0.07 mag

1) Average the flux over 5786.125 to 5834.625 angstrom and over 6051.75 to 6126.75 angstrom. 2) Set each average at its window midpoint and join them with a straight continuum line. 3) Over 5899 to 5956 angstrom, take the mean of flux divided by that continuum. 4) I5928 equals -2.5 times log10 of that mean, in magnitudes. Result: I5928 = 0.08 mag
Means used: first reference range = 23.6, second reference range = 22.8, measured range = 21.6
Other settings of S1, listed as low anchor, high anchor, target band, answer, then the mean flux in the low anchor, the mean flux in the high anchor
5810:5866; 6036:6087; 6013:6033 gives 0.09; 23.6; 22.7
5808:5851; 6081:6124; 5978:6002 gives 0.07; 23.9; 22.8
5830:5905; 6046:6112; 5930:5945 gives 0.06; 23.4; 22.2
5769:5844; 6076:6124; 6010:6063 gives 0.08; 23.3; 23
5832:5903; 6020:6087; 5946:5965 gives 0.01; 23.4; 22.3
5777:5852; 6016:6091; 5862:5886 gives -0.03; 23.5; 22.3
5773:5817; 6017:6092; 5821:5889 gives -0.03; 23.3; 22.3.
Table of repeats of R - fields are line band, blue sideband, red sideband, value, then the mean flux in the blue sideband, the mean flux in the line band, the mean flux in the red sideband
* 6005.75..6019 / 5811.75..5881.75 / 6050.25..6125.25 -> 0.87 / 23.8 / 21.6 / 22.8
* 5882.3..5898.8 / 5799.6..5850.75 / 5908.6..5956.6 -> 0.42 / 23.7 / 21.8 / 21.6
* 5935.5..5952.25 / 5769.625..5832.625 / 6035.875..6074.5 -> 0.69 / 23.2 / 21.8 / 22.3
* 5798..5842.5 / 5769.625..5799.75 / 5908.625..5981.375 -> -1.94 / 23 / 23.8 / 21.9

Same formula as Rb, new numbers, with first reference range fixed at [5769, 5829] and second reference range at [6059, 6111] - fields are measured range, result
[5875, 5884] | -0.081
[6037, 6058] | 0.044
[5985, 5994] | 0.030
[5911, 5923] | 0.115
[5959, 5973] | 0.018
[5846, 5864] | -0.041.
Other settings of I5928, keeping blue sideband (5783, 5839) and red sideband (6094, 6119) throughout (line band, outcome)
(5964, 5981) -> 0.02 mag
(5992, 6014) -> 0.03 mag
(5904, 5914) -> 0.10 mag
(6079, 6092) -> -0.09 mag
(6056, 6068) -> -0.03 mag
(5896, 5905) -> 0.04 mag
